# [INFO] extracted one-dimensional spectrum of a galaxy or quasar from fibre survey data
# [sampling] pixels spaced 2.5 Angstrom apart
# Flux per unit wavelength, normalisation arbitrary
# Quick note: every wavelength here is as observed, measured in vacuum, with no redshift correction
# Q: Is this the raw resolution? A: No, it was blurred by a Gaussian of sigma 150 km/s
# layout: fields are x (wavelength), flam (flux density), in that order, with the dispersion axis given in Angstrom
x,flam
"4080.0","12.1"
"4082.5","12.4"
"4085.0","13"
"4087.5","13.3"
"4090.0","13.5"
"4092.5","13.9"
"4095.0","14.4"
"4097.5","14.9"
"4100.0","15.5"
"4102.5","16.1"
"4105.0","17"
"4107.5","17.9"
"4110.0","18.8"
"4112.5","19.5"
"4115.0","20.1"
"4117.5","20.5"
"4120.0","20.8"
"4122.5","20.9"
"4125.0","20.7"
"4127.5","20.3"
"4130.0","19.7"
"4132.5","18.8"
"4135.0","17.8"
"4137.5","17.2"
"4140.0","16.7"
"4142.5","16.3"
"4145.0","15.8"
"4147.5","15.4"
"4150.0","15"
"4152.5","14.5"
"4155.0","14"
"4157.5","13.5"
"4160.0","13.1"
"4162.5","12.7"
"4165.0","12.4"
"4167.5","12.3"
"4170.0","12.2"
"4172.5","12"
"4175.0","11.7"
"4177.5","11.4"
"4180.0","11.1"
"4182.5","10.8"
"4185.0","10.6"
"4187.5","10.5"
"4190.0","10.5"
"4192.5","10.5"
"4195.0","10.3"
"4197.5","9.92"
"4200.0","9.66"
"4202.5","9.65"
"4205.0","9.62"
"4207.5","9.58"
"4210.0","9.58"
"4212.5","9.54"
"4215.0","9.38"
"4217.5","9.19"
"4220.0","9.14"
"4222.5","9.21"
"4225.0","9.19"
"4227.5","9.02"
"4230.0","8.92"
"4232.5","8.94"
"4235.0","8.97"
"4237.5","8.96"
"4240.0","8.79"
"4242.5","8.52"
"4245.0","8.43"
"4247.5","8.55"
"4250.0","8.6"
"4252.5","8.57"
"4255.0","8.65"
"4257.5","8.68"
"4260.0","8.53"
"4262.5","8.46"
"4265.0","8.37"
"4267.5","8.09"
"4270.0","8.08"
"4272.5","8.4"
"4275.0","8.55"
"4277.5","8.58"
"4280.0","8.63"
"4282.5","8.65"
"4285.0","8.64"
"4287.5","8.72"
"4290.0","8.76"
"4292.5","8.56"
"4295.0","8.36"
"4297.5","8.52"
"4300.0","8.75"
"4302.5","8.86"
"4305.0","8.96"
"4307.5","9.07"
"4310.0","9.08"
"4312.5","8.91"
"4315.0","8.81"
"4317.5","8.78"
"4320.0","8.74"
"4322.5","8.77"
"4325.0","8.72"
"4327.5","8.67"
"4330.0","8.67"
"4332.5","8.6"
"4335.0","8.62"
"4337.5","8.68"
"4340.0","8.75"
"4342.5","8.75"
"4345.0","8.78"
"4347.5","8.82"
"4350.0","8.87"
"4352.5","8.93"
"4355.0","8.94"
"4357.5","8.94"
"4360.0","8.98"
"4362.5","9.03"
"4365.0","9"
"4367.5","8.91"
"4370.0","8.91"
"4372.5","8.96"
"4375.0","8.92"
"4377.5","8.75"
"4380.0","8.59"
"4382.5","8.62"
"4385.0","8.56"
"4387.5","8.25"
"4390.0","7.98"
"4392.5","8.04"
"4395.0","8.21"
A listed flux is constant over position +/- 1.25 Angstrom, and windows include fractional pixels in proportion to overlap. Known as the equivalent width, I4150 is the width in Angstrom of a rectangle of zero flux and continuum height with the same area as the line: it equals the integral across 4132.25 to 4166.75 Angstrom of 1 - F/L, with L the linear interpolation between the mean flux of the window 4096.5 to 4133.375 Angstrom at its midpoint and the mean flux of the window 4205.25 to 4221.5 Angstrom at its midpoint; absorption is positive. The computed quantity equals 1.1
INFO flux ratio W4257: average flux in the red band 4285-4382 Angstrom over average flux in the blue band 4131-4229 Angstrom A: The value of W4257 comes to 0.7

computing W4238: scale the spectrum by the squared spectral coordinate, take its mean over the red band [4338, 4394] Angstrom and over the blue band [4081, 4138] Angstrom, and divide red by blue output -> 0.57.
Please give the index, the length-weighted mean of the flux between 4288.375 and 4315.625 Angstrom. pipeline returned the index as 8.78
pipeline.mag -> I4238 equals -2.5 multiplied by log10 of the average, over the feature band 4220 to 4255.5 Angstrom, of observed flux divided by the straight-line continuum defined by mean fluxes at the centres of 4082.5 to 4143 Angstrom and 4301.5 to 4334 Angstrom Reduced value 0.345 mag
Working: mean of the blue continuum 17.3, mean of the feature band 8.82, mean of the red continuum 8.82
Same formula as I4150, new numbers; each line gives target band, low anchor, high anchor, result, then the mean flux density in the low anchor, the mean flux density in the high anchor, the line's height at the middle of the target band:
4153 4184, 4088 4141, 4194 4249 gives 2.7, 17.8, 9.22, 13.5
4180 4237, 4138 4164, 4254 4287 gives 9.9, 14.8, 8.49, 11.7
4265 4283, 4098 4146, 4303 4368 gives 4.9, 18.4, 8.84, 11.6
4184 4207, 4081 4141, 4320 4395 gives 6.7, 17.2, 8.72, 14.3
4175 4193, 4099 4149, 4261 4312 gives 4.7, 18.3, 8.61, 14.7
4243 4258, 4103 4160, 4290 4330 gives 4.0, 17.7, 8.77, 11.7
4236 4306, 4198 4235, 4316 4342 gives 3.5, 9.33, 8.7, 9.03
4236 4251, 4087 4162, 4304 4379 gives 4.6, 16.9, 8.84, 12.5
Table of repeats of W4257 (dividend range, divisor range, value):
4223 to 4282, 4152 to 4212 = 0.77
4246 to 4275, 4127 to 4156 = 0.51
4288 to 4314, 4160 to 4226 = 0.83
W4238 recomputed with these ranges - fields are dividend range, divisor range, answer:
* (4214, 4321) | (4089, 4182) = 0.59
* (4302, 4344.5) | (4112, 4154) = 0.53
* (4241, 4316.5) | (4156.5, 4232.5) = 0.85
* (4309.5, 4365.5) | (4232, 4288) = 1.07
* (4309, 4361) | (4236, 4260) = 1.06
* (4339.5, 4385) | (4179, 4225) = 0.96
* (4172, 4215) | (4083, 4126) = 0.63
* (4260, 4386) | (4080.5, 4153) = 0.57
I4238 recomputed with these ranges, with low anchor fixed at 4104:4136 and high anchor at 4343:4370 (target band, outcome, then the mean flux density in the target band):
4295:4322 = 0.24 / 8.82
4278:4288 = 0.37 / 8.65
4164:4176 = 0.38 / 12.1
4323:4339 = 0.16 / 8.67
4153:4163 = 0.30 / 13.5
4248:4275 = 0.48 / 8.45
